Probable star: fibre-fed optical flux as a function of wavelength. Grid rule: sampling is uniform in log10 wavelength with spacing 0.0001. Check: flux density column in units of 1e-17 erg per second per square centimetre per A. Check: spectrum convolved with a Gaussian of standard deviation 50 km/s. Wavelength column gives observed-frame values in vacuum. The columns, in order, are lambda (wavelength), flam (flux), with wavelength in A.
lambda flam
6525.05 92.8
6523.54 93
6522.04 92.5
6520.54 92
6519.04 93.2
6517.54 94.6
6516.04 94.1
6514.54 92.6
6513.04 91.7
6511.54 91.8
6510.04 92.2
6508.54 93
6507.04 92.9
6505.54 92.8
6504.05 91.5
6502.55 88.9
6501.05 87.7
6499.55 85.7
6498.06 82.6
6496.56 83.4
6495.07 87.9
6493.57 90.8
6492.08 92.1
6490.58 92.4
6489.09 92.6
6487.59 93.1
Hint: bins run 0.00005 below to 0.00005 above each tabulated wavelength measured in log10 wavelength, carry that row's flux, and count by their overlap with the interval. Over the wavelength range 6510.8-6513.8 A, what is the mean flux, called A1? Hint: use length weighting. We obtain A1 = 91.7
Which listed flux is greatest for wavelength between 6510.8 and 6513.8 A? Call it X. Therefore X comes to 91.8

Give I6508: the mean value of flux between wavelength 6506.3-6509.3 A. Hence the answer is 92.9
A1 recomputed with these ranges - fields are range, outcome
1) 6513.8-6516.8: 93.4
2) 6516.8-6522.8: 93.2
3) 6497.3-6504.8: 87.3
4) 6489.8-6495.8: 90.8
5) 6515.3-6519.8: 94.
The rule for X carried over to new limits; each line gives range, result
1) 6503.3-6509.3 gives 93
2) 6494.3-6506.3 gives 92.8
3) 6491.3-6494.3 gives 92.1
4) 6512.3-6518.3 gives 94.6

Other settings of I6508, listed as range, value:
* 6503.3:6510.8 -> 92.5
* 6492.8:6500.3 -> 86.2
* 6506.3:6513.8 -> 92.3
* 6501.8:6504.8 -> 90.3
